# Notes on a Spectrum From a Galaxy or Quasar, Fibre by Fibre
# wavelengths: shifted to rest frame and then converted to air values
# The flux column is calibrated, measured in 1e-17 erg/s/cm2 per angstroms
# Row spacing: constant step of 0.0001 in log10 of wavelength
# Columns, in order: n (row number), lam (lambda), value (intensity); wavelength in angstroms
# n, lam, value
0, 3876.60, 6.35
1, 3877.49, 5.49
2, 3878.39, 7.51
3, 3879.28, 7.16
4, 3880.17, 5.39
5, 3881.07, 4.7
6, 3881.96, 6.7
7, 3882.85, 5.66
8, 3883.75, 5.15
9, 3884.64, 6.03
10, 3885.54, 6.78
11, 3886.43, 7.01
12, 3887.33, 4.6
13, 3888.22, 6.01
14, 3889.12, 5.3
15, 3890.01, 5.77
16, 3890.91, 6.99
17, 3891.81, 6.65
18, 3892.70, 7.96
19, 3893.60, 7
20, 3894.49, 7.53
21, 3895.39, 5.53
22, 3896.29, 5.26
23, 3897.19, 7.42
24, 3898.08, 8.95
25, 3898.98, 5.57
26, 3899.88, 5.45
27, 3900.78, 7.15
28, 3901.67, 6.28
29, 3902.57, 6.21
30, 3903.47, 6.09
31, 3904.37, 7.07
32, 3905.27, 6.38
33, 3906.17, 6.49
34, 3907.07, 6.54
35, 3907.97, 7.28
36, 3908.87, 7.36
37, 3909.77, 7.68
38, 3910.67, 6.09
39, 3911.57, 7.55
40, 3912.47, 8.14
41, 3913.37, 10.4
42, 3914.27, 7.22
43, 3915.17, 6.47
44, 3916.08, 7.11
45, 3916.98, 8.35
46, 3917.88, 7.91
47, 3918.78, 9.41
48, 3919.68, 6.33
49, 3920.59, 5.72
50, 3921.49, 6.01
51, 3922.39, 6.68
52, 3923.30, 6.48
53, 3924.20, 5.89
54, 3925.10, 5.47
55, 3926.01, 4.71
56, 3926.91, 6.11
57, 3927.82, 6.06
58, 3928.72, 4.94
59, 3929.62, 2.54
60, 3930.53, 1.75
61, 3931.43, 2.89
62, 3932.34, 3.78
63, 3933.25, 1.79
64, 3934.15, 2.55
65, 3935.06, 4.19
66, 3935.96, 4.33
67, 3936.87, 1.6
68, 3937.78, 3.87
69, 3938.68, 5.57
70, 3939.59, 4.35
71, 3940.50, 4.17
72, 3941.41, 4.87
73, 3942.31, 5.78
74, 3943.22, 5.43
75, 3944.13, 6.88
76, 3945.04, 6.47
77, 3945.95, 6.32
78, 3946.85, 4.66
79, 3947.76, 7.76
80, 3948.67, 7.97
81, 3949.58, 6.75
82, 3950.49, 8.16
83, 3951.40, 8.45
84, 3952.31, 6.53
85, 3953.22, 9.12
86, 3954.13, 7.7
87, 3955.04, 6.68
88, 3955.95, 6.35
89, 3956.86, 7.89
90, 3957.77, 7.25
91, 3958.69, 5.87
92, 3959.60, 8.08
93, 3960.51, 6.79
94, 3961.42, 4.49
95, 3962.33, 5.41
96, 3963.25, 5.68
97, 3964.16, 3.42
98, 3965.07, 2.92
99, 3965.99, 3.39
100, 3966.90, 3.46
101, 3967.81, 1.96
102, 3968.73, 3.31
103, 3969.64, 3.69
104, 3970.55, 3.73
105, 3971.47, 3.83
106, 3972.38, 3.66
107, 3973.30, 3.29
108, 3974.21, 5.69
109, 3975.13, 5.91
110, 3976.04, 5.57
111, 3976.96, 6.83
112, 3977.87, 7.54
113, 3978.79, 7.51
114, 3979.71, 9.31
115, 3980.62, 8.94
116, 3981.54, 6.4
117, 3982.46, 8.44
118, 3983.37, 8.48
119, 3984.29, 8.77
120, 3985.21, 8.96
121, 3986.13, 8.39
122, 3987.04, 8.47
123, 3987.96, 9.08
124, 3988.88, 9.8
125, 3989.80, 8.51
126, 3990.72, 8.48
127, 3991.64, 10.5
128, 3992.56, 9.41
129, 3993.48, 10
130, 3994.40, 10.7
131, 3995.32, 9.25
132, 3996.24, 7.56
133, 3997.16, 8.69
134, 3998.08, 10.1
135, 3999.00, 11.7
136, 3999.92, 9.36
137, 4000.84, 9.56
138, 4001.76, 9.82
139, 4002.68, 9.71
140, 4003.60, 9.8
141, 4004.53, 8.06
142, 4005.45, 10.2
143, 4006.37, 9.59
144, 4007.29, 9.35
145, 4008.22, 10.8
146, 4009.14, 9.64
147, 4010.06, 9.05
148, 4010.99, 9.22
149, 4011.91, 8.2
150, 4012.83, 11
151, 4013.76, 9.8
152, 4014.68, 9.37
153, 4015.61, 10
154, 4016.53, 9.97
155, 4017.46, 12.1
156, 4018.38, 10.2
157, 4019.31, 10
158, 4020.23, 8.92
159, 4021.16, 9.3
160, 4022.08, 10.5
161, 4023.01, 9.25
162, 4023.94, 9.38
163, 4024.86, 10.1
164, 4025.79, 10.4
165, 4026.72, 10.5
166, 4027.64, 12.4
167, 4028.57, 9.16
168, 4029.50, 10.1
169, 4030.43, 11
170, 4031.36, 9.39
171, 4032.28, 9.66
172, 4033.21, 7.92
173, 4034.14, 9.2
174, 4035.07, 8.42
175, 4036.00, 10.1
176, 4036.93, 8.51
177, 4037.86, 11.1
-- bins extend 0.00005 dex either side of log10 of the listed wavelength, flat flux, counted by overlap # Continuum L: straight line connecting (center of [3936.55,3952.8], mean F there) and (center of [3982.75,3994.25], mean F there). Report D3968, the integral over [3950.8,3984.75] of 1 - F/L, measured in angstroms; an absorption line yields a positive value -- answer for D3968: 6.79 angstroms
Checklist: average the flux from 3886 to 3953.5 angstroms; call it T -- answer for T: 6.11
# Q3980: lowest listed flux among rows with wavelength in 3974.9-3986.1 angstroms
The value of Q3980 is 5.57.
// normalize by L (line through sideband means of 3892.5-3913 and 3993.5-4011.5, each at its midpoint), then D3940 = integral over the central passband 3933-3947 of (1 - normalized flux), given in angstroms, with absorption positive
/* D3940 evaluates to 5.9 angstroms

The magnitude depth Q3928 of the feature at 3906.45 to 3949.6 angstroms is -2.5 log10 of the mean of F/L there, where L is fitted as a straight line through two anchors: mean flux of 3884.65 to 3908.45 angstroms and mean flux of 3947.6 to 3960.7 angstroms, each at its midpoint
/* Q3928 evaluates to 0.20 mag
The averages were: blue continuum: 6.5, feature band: 5.79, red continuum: 7.43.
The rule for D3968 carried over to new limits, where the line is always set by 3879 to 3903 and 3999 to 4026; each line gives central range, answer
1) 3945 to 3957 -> 1.2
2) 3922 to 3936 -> 5.7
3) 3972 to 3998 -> 2.8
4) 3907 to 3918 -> -1.0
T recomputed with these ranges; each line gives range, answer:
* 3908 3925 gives 7.23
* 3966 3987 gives 6.07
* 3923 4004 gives 6.46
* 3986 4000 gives 9.4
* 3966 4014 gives 8.01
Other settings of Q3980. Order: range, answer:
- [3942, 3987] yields 1.96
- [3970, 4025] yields 3.29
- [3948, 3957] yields 6.35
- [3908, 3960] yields 1.6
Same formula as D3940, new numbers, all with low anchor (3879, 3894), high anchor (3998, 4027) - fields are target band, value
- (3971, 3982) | 3.2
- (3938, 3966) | 6.5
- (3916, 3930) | 1.9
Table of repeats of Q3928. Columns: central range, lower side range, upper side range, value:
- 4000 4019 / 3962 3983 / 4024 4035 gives -0.18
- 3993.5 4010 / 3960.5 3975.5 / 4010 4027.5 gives -0.21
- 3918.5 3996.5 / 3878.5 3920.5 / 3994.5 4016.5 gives 0.33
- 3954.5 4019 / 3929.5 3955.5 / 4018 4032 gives 0.02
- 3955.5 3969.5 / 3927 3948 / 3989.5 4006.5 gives 0.26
